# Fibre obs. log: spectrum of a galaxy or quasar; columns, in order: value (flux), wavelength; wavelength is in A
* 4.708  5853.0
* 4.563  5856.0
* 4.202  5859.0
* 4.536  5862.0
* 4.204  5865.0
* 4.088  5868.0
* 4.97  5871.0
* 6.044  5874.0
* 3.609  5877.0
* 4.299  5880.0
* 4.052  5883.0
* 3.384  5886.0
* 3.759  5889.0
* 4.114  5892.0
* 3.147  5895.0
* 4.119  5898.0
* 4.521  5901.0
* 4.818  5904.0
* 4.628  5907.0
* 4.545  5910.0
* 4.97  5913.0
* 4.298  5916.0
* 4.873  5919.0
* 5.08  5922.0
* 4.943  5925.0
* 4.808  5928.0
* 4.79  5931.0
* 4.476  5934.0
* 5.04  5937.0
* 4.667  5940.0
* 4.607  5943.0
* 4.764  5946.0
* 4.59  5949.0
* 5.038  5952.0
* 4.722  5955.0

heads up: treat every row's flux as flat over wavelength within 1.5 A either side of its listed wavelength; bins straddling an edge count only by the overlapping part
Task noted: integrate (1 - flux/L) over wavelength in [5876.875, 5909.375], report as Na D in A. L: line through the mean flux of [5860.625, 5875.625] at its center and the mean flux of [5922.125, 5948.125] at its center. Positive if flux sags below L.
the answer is 4.7 A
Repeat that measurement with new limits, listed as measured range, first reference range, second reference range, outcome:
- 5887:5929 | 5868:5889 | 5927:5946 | 0.8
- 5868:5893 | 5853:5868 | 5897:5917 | 1.1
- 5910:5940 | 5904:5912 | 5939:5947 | -0.8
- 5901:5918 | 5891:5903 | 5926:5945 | -1.6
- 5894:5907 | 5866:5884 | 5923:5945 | 1.1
